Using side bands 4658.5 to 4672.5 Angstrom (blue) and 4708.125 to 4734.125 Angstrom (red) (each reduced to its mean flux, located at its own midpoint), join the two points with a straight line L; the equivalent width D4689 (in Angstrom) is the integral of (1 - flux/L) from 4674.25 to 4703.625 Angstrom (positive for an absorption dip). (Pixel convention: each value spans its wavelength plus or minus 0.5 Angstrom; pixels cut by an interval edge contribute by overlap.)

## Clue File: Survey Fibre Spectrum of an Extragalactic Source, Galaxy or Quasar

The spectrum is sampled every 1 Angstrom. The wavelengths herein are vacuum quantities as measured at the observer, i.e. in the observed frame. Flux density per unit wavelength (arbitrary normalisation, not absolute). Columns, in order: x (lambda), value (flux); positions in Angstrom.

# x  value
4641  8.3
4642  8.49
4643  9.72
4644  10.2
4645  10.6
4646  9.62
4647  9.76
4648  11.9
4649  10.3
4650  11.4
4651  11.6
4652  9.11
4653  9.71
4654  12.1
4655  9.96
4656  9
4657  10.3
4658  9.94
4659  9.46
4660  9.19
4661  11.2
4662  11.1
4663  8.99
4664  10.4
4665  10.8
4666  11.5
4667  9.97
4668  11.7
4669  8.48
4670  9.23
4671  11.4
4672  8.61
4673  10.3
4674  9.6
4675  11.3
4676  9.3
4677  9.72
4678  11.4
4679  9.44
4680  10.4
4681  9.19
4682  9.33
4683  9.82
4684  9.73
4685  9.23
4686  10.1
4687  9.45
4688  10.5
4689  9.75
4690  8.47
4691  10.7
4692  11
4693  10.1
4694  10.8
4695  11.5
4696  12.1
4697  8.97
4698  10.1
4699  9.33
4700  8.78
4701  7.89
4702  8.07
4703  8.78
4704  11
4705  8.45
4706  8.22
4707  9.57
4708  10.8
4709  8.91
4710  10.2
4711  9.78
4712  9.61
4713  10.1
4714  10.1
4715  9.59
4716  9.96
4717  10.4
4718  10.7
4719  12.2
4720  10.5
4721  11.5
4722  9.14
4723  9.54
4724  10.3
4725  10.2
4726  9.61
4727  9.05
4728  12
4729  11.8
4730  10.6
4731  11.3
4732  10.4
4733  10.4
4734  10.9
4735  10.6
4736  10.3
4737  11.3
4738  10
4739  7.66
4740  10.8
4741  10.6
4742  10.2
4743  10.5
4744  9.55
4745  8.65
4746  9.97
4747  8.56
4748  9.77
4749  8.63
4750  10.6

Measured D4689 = 1.1 Angstrom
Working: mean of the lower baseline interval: 10.1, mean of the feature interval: 9.84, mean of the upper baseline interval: 10.3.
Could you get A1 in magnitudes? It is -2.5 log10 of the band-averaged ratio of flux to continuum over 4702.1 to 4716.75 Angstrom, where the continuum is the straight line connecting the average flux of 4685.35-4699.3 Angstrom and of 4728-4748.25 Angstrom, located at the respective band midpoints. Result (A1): 0.07 mag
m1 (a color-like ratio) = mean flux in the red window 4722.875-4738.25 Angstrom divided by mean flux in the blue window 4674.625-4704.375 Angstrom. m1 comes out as 1.07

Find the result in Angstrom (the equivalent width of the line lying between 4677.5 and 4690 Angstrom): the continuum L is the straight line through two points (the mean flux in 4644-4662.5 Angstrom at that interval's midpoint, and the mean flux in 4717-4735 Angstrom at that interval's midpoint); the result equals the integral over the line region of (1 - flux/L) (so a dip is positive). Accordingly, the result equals 0.8 Angstrom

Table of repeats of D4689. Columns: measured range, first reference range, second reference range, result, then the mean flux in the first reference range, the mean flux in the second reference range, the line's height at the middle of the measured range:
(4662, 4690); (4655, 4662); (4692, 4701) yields 0.1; 9.95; 10.1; 10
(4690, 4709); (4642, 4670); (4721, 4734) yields 1.1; 10.2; 10.4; 10.4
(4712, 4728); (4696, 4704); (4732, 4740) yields -0.8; 9.18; 10.2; 9.76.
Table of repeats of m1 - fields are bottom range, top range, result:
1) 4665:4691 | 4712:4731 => 1.05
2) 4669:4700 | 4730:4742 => 1.04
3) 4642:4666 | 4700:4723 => 0.95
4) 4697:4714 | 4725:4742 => 1.12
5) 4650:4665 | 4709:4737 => 1.02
